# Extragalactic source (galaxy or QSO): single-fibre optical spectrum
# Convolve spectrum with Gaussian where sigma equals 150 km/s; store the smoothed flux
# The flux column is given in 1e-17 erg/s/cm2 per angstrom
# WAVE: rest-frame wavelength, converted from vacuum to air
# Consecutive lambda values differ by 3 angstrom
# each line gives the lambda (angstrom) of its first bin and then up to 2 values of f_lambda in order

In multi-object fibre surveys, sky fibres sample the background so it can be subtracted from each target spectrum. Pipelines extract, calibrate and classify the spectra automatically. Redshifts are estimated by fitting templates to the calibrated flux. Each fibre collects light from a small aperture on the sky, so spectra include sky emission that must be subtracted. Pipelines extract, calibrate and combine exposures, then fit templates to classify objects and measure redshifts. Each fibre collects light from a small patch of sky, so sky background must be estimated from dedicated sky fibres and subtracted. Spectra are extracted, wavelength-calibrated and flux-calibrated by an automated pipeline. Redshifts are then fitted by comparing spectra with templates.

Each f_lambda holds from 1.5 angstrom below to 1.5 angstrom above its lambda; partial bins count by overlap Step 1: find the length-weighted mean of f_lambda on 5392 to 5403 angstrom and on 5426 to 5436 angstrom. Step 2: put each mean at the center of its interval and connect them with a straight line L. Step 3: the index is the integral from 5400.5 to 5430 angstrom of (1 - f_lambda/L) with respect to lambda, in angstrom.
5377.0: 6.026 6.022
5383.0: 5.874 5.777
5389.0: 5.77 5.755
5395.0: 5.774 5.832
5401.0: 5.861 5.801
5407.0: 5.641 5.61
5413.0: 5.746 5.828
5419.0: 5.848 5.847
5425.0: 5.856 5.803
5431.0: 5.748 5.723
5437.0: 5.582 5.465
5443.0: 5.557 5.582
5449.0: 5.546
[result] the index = 0.0 angstrom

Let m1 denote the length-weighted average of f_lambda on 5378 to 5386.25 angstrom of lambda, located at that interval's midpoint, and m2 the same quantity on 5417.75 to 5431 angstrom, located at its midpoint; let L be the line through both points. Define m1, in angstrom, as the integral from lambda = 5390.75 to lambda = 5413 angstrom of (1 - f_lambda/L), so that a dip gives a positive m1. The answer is 0.5 angstrom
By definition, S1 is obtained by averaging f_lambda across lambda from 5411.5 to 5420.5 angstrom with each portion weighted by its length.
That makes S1 5.81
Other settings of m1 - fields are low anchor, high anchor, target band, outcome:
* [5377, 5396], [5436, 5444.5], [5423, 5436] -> -0.4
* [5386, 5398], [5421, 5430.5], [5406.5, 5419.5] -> 0.2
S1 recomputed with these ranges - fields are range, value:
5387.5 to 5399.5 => 5.78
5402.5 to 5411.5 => 5.68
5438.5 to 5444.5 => 5.51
